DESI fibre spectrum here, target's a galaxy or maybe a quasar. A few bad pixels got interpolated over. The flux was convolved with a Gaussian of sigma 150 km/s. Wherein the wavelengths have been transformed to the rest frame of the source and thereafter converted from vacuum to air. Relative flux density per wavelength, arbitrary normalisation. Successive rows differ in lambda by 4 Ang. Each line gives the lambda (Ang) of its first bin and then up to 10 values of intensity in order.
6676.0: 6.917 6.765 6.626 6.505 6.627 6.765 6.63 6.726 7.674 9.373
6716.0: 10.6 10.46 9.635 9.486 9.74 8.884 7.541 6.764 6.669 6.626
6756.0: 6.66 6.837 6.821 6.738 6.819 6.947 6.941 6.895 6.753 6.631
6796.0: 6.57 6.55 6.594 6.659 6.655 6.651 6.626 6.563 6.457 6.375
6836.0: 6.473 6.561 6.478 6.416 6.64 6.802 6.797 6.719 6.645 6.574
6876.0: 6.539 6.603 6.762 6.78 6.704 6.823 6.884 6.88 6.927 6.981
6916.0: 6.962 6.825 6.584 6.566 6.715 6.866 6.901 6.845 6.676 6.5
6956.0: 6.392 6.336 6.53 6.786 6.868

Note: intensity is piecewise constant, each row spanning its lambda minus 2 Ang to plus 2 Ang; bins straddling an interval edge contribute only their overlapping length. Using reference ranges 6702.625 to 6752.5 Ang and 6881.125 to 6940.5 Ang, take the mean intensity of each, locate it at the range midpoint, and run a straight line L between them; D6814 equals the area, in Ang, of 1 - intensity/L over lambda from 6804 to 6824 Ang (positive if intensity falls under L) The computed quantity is 2.8 Ang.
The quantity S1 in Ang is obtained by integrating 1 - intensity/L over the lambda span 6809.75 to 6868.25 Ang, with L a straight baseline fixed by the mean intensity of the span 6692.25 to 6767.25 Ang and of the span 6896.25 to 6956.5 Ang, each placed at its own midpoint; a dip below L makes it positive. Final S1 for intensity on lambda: 5.6 Ang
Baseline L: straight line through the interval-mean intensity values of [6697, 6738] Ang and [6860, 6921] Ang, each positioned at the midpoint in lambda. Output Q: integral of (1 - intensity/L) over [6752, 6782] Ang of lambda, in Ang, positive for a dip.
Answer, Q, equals 5.3 Ang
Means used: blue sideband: 8.87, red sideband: 6.77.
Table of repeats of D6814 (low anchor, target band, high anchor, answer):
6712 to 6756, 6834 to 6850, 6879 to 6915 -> 2.02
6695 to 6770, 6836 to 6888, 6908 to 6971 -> 3.92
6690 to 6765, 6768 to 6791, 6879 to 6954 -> 2.32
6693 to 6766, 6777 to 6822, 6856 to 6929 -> 4.60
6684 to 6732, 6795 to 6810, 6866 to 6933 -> 1.80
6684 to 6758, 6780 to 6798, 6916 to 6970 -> 1.92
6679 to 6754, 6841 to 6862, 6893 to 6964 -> 1.59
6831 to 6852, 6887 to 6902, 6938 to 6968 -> -0.59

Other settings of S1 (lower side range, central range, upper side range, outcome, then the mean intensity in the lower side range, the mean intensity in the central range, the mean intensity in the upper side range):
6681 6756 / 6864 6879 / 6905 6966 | 1.0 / 7.91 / 6.6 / 6.71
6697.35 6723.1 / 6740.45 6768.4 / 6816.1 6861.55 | 3.9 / 8.58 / 6.78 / 6.56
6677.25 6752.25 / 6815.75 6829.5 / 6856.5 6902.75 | 1.1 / 7.92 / 6.57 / 6.72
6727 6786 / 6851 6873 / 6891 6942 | 0.9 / 7.32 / 6.7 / 6.82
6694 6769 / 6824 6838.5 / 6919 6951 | 1.8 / 7.94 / 6.46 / 6.74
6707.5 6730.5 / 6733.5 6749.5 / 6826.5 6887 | 2.8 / 9.66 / 7.56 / 6.59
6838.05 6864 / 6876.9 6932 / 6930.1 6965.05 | -1.2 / 6.62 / 6.78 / 6.64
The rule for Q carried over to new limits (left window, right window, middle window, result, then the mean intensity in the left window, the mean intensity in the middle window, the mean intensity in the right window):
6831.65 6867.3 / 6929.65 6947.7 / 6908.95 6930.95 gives -0.1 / 6.6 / 6.79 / 6.81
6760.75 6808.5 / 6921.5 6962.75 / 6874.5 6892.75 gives 0.0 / 6.75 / 6.68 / 6.64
